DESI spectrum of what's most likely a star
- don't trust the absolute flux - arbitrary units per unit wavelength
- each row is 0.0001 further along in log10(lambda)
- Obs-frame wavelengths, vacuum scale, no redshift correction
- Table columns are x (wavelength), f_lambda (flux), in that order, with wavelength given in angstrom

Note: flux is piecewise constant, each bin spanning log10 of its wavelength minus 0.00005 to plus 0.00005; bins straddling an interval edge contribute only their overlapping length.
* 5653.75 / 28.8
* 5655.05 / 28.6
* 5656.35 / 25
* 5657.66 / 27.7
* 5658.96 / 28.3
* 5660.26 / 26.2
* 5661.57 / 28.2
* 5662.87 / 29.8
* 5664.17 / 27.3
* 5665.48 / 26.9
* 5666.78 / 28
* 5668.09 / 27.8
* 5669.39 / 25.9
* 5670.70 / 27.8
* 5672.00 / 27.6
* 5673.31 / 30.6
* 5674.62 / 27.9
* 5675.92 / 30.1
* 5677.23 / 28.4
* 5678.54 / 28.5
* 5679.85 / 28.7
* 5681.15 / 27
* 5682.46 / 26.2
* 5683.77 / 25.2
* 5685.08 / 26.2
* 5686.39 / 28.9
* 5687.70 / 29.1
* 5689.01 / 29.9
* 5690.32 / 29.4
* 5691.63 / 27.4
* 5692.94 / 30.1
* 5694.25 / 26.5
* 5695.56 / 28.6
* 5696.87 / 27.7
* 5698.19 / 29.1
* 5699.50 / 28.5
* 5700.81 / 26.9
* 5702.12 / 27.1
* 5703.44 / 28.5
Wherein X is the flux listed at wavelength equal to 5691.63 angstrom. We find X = 27.4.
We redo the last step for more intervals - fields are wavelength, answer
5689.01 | 29.9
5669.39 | 25.9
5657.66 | 27.7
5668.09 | 27.8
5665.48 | 26.9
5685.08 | 26.2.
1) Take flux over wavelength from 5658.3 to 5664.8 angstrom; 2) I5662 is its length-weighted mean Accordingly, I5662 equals 28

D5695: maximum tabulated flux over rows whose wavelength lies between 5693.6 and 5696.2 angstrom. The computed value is 28.6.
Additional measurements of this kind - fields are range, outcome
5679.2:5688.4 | 29.1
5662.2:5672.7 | 29.8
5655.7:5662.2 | 28.3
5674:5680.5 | 30.1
